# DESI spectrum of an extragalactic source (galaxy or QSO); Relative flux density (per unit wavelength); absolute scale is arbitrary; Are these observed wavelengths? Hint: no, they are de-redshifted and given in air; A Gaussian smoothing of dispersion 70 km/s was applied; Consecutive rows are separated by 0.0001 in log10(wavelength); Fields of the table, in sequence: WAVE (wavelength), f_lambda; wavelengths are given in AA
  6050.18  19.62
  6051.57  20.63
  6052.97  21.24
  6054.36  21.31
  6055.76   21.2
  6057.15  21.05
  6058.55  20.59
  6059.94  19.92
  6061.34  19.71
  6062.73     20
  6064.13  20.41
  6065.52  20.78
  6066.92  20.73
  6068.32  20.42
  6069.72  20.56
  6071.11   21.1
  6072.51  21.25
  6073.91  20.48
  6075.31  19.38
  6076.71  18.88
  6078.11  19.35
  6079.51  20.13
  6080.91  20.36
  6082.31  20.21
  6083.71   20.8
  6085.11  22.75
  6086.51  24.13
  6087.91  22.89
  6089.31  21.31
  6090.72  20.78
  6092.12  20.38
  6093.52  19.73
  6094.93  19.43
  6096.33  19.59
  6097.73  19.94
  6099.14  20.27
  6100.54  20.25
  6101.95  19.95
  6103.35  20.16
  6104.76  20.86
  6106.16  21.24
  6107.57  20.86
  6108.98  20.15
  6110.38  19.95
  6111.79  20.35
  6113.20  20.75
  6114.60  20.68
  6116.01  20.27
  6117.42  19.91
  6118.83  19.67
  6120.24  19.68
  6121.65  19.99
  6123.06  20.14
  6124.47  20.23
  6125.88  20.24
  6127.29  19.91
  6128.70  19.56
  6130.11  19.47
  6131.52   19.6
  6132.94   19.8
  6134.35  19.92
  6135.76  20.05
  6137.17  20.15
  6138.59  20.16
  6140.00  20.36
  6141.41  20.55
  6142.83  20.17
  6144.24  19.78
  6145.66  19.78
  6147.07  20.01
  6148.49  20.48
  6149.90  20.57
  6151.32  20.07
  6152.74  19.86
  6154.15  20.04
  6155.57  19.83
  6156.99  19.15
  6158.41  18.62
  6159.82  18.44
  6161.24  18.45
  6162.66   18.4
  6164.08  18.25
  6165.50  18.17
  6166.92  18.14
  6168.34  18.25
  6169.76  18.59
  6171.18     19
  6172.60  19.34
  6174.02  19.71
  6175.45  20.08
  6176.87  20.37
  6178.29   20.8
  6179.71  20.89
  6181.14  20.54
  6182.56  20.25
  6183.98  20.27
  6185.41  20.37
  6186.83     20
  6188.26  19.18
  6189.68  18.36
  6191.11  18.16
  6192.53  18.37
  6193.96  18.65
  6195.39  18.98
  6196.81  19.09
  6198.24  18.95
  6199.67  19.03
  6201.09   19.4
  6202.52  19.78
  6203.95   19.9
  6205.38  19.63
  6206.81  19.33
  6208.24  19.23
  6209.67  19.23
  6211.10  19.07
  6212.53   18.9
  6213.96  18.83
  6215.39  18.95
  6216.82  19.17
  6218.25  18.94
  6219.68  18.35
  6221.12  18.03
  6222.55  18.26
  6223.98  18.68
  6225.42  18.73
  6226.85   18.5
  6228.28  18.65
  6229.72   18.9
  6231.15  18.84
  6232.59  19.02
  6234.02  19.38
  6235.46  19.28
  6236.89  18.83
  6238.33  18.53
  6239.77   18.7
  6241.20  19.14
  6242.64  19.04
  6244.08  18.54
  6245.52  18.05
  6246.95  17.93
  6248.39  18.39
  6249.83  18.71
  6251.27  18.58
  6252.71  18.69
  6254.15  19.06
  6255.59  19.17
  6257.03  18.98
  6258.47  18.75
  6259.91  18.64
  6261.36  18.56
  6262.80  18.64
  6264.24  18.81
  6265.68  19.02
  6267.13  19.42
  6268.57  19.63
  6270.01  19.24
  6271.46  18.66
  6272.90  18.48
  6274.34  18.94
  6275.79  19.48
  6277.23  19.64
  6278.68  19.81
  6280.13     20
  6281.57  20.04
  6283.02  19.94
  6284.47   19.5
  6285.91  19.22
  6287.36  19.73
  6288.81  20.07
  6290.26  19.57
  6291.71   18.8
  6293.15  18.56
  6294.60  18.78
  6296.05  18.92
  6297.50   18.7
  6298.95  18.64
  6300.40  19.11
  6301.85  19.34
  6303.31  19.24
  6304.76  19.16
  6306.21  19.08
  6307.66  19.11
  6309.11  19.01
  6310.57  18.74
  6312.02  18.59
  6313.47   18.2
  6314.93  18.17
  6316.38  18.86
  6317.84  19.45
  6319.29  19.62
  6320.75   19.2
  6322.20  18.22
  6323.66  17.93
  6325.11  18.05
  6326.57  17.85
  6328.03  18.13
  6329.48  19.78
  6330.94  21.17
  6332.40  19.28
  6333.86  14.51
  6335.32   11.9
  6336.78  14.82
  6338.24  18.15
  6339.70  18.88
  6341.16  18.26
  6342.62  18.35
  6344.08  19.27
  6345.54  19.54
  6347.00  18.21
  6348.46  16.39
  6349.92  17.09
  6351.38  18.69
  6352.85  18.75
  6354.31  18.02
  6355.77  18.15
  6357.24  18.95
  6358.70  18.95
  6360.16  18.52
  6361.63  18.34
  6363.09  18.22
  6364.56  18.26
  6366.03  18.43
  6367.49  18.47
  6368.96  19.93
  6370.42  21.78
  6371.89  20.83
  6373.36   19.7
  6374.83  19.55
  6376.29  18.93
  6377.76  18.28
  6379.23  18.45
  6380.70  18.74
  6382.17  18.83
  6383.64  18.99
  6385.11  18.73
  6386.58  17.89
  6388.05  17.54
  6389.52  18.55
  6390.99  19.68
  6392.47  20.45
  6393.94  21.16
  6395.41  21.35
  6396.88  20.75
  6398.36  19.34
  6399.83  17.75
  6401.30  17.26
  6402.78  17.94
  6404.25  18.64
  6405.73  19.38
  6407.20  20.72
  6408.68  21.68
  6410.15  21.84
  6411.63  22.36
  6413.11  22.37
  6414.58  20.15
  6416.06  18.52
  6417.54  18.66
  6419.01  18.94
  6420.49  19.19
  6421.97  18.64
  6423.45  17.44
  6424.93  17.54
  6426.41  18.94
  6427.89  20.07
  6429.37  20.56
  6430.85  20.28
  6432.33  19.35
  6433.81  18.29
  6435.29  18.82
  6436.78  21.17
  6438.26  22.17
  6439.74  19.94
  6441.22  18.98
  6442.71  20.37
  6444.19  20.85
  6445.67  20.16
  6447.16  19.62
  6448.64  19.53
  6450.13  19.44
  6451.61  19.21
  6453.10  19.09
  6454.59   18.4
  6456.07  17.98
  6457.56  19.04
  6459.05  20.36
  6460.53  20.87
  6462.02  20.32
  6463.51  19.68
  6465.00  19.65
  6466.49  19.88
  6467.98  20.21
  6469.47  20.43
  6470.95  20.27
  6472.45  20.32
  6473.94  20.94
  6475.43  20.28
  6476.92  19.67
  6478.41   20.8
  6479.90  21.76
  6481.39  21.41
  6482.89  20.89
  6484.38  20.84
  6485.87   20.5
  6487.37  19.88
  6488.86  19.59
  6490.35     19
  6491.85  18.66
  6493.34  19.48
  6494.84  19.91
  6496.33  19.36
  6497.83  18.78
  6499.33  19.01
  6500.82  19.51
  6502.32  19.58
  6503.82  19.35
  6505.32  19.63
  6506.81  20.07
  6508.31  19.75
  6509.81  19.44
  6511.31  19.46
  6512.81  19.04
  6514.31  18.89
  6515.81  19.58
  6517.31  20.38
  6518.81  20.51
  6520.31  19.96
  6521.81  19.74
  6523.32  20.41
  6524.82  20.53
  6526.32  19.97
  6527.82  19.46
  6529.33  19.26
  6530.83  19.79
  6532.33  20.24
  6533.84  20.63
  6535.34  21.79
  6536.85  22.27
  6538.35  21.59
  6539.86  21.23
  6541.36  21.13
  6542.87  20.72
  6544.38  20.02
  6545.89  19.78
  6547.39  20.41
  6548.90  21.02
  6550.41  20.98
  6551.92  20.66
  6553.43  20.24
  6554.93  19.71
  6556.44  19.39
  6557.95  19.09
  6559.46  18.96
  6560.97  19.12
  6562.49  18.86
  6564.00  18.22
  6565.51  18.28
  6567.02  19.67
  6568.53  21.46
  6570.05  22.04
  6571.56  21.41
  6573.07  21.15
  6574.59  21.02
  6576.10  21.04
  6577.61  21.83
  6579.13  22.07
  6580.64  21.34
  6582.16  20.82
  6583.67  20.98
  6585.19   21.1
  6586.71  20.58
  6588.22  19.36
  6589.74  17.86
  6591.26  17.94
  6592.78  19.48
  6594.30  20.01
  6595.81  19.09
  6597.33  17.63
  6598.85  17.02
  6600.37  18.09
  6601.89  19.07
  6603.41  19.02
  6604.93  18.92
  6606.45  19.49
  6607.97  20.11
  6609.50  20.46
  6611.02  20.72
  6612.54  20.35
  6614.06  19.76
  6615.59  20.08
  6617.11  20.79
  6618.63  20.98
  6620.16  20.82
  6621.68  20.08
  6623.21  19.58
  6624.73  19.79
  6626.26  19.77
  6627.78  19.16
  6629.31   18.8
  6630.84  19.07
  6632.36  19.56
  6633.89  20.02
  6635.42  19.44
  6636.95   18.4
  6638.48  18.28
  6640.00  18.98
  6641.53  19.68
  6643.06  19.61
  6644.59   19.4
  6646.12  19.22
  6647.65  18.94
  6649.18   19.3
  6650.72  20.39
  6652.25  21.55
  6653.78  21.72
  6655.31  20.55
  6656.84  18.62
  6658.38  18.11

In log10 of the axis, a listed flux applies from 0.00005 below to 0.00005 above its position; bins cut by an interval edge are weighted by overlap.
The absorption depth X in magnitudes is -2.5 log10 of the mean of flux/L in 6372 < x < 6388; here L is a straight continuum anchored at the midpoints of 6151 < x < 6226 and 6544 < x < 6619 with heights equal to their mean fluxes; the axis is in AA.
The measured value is 0.04 mag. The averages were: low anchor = 19.2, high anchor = 19.9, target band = 18.8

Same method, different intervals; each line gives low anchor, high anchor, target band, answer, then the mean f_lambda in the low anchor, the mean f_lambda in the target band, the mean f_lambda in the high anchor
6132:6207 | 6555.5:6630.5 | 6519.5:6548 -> -0.04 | 19.5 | 20.5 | 19.8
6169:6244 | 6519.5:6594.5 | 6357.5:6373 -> 0.03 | 19.2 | 19.2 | 20.3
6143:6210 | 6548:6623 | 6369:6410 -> 0.02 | 19.4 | 19.4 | 20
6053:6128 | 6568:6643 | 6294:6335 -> 0.09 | 20.5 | 18.7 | 19.9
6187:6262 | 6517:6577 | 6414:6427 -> 0.06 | 18.9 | 18.6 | 20.3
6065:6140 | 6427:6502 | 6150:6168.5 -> 0.07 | 20.4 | 19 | 19.9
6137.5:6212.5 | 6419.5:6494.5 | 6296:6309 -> 0.03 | 19.5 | 19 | 19.8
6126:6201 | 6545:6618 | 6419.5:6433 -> 0.04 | 19.5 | 19.1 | 19.9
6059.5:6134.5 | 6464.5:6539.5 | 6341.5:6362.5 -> 0.10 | 20.4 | 18.4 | 20.1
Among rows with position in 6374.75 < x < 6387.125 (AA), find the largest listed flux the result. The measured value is 19.55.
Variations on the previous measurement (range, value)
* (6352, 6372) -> 21.78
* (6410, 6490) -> 22.37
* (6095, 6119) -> 21.24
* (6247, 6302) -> 20.07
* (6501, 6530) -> 20.53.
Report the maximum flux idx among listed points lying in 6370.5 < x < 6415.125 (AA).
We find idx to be 22.37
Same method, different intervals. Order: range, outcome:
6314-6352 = 21.17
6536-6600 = 22.27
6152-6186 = 20.89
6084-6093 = 24.13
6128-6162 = 20.57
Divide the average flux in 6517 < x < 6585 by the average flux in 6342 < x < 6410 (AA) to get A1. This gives 1.1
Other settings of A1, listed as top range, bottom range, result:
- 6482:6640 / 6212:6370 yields 1.06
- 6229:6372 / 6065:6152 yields 0.92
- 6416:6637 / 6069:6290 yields 1.02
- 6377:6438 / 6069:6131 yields 0.95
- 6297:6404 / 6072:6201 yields 0.94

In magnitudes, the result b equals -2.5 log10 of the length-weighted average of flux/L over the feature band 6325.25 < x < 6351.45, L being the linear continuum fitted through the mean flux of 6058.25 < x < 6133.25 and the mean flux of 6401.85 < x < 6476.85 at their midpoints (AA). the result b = 0.13 mag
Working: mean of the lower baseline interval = 20.4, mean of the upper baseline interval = 19.8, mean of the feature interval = 17.8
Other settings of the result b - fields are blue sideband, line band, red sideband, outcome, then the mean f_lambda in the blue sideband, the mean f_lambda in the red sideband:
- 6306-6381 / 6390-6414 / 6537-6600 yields -0.07 mag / 18.5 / 20.1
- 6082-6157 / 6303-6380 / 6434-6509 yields 0.09 mag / 20.3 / 19.9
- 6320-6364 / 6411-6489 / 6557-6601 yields -0.06 mag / 18.1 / 19.8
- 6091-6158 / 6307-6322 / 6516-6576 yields 0.07 mag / 20.1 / 20.3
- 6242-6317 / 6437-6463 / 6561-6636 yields -0.02 mag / 19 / 19.9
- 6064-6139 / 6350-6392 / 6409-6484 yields 0.07 mag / 20.4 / 19.9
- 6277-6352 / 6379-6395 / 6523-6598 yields 0.00 mag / 18.6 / 20.2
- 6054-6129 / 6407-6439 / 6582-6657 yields 0.00 mag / 20.5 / 19.6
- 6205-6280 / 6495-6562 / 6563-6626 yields -0.01 mag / 18.9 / 20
